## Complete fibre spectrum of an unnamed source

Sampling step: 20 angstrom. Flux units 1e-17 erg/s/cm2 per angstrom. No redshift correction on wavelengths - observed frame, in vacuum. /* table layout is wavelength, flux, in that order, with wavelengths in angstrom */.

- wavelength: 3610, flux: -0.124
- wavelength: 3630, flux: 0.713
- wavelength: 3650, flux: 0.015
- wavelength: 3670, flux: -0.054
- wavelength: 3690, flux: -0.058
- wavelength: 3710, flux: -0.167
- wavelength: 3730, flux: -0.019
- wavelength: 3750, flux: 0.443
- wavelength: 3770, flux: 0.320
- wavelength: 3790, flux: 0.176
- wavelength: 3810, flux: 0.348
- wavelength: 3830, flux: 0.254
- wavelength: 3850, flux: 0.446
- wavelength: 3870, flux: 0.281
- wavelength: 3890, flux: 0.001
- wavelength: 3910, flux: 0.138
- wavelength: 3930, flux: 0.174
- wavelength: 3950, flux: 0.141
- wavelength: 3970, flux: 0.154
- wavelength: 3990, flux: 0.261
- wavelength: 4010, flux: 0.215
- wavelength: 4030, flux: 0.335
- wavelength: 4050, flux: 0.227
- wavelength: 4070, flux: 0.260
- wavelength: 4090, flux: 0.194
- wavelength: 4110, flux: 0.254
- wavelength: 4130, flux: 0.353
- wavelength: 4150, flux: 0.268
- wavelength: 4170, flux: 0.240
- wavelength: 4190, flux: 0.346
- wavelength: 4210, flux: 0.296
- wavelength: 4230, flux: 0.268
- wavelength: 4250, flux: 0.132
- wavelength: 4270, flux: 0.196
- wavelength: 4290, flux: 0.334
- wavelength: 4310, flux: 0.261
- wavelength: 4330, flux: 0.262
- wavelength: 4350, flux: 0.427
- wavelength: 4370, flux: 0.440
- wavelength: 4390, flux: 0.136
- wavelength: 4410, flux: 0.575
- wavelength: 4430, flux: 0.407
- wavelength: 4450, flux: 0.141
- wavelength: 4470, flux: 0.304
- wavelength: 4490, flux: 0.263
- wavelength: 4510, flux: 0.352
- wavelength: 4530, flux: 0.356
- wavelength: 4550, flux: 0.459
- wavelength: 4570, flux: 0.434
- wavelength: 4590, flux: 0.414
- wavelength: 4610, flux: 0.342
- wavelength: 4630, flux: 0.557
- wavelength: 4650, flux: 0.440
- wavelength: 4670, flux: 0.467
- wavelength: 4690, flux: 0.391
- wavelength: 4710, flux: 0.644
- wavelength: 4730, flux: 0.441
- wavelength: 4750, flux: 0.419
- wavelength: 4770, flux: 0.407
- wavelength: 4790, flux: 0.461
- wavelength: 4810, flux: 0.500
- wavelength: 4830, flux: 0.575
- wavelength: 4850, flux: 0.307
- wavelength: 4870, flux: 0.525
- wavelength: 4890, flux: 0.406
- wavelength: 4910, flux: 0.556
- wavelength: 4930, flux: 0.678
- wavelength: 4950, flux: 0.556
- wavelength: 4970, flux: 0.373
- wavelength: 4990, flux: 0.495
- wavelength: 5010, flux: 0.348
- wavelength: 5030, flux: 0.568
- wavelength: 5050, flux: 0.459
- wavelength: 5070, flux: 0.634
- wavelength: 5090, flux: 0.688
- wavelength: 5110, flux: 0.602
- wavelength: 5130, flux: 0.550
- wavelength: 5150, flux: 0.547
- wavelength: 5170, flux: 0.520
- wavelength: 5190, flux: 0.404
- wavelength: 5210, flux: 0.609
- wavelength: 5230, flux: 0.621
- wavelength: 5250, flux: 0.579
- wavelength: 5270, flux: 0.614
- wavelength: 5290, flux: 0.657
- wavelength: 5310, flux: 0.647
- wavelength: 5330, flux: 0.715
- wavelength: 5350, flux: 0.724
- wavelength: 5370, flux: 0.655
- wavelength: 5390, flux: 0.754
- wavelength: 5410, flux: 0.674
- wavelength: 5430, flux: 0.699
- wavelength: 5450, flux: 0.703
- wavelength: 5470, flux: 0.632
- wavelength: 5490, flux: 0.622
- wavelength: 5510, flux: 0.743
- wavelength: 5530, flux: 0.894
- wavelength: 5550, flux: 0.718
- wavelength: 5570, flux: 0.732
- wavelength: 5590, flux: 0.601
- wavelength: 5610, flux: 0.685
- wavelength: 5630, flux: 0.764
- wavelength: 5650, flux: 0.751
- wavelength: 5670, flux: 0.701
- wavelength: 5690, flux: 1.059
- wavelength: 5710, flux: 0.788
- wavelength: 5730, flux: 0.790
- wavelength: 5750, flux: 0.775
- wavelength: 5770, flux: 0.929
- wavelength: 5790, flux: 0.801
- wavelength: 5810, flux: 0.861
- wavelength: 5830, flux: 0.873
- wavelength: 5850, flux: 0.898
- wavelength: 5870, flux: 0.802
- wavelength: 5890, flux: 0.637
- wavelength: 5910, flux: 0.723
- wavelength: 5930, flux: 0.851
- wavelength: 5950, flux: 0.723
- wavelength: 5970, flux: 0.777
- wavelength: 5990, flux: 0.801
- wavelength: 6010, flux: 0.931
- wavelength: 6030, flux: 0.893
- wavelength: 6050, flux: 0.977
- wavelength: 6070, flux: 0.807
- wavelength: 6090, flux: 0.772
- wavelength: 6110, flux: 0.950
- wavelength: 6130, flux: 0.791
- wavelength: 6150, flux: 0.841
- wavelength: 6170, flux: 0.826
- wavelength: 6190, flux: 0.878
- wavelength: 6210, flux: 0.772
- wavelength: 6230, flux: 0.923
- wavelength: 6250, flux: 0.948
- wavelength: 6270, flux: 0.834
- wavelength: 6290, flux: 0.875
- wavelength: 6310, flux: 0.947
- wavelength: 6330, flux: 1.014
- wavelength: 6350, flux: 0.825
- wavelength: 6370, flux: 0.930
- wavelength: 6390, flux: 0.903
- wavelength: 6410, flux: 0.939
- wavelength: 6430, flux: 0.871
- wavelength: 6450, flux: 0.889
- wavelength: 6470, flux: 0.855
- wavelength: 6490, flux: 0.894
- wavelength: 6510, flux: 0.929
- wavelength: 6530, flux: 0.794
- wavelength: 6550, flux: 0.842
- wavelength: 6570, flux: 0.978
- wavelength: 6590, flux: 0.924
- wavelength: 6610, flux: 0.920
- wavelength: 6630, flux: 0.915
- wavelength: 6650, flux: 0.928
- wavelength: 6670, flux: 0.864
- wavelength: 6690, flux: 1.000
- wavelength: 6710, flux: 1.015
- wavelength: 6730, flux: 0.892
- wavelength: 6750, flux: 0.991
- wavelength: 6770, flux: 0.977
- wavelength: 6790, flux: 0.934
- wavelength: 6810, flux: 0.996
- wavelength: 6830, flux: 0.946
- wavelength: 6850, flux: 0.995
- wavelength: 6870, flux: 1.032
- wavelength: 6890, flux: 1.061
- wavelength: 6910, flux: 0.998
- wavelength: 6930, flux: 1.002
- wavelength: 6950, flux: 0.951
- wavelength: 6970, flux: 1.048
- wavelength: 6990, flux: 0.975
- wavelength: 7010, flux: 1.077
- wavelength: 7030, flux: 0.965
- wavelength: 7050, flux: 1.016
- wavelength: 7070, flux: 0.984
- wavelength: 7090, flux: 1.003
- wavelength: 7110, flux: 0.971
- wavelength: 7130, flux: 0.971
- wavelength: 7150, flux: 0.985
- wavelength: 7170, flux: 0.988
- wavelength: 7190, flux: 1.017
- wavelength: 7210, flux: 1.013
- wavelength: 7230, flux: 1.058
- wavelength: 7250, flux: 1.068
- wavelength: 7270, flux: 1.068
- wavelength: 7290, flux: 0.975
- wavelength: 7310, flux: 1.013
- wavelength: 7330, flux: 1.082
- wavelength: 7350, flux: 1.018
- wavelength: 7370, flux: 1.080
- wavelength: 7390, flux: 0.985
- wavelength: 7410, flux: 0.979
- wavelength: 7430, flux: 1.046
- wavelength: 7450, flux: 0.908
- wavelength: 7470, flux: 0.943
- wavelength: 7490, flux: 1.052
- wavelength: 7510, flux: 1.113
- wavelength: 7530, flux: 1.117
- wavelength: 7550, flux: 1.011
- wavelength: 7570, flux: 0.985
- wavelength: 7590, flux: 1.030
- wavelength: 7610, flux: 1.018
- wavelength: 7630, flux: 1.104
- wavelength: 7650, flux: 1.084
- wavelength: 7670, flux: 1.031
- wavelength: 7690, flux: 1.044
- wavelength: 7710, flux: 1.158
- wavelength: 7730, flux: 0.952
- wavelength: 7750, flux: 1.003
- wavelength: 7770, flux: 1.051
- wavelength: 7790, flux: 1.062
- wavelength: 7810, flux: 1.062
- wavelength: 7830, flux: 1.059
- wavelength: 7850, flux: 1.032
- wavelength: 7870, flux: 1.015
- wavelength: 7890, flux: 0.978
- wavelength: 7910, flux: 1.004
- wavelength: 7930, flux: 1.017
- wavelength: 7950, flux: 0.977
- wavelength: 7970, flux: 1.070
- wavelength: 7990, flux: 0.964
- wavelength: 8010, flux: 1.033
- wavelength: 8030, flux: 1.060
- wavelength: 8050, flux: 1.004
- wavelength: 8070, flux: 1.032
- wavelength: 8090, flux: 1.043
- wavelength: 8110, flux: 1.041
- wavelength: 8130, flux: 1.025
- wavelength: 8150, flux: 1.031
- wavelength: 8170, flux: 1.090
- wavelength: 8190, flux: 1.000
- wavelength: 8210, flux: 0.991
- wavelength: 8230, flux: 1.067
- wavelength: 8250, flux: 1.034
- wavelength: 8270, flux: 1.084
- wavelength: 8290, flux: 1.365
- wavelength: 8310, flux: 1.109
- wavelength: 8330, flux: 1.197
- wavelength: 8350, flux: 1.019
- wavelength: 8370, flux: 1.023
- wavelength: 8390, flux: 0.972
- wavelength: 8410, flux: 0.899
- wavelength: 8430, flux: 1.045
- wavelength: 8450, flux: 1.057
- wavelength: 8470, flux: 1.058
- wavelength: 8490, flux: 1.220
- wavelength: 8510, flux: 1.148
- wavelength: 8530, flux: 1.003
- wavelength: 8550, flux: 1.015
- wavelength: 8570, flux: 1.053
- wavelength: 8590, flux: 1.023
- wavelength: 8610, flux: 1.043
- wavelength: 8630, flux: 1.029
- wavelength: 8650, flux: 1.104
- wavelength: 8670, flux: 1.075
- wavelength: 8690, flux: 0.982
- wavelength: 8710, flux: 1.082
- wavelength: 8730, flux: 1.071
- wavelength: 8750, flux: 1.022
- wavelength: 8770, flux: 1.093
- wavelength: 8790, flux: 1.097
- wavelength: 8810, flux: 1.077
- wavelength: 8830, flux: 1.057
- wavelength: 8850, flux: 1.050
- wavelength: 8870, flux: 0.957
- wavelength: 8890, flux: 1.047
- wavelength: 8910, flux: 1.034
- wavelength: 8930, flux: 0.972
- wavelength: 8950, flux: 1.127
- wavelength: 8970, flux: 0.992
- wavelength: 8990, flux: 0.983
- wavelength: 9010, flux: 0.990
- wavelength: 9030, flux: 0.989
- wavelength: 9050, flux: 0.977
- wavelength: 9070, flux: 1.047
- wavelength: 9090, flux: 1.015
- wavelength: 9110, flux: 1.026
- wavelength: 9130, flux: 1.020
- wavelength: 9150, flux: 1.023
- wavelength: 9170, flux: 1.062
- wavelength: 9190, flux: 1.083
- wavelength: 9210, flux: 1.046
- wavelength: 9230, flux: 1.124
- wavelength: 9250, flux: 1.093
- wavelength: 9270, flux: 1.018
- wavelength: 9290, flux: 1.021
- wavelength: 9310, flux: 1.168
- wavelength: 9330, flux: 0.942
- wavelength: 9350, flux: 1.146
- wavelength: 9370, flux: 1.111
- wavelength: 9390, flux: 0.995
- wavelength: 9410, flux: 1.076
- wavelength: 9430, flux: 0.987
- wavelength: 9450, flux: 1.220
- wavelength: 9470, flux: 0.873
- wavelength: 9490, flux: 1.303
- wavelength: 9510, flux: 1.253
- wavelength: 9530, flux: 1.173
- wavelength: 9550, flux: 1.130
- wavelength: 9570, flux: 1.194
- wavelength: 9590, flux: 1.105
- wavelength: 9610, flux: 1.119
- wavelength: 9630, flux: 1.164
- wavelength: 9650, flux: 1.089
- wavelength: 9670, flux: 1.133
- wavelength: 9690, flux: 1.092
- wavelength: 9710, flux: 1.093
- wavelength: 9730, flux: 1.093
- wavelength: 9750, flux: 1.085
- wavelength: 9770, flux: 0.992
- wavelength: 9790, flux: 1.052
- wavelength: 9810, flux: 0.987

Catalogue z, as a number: 0.263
